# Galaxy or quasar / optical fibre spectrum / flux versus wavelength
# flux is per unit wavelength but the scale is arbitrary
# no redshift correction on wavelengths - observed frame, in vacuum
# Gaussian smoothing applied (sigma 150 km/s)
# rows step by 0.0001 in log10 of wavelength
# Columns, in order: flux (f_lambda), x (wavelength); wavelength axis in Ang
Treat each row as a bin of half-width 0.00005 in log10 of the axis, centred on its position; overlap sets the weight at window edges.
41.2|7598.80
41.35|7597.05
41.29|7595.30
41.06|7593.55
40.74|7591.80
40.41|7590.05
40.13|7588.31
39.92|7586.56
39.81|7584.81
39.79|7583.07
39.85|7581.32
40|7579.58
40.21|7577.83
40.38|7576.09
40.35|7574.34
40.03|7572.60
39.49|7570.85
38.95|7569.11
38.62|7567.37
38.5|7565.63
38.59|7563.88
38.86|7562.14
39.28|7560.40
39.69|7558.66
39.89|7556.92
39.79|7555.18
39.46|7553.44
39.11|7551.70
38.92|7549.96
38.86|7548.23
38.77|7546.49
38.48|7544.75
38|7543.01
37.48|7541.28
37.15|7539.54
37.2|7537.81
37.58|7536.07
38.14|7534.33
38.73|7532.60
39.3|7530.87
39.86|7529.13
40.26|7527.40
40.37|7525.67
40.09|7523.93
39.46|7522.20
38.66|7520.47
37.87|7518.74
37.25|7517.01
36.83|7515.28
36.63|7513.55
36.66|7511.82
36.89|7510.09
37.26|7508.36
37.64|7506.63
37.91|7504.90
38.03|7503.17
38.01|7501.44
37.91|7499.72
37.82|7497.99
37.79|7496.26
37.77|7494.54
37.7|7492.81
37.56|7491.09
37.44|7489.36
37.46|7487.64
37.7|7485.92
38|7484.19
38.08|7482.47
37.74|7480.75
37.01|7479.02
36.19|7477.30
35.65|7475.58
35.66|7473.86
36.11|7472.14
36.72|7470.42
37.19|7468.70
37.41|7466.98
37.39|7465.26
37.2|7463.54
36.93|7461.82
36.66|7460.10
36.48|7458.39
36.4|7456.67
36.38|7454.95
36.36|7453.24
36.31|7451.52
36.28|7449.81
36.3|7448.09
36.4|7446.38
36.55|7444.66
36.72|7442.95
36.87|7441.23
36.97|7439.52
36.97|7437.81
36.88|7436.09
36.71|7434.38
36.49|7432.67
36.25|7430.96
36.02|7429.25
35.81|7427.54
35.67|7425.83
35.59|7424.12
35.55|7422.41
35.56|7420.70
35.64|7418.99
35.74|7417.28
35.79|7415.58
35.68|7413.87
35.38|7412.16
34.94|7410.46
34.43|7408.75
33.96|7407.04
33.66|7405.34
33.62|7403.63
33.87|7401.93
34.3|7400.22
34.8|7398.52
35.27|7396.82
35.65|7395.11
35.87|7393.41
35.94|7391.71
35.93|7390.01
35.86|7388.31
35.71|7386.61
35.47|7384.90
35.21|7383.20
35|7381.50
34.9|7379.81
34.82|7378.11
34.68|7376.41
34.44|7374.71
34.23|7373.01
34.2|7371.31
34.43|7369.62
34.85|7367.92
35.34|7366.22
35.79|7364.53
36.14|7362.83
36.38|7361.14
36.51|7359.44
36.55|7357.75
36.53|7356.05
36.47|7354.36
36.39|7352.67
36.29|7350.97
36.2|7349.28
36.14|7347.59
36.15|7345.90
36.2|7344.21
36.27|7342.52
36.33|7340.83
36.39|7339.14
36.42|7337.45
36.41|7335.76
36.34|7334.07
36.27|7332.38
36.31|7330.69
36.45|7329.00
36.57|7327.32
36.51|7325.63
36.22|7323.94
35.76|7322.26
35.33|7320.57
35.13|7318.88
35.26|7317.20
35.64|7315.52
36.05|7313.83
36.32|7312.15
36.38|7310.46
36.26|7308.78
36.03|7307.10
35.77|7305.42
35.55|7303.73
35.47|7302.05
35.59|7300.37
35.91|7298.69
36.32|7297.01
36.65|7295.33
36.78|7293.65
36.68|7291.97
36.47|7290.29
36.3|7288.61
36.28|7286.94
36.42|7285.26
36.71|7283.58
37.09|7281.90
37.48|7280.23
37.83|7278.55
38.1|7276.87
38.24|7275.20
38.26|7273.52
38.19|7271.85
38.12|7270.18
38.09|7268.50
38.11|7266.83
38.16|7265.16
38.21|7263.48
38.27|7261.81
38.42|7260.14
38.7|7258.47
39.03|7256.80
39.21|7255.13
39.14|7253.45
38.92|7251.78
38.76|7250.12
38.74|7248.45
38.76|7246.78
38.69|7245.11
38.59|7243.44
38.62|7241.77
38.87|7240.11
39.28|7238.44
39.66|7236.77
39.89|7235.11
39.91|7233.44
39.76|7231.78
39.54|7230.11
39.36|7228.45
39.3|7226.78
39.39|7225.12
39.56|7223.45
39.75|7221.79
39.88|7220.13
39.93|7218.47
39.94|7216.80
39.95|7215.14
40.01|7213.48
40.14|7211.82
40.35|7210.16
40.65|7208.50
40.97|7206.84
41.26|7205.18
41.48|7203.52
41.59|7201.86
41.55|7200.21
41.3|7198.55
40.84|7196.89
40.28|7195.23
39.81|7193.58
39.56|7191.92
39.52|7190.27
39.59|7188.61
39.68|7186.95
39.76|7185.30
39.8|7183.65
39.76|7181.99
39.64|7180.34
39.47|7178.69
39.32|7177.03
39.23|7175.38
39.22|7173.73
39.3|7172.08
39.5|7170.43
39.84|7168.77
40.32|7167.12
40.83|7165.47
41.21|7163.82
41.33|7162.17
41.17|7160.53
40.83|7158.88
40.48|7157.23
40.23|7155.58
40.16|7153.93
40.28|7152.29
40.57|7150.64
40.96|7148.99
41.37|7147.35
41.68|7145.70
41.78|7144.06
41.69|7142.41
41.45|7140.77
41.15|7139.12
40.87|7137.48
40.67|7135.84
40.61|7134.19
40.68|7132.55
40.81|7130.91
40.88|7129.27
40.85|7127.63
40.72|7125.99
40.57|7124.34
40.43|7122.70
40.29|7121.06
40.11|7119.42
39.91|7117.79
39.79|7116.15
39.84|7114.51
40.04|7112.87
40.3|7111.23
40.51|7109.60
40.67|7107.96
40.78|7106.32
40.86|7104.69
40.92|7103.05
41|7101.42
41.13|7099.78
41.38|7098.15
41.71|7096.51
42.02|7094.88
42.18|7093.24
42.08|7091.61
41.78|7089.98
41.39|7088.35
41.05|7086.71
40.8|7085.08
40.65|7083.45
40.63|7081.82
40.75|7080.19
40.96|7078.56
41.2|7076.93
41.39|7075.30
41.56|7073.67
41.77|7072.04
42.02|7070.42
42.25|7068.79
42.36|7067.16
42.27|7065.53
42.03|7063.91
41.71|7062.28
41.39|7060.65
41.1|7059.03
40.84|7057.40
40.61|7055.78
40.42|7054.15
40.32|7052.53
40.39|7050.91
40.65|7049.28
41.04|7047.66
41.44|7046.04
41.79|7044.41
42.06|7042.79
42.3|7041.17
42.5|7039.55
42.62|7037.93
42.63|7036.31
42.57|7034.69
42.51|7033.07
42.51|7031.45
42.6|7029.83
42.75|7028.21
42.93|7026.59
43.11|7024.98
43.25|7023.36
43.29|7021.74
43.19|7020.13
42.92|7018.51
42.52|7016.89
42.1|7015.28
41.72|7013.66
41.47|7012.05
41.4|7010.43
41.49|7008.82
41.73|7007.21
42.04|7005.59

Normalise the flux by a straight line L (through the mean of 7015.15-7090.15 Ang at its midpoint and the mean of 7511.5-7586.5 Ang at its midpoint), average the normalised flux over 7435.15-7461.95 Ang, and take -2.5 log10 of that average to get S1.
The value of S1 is 0.084 mag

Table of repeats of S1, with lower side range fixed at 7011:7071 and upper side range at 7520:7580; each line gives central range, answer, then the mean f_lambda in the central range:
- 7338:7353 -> 0.11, 36.3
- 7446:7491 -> 0.08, 36.8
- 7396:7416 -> 0.15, 34.6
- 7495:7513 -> 0.05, 37.6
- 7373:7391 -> 0.14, 35.2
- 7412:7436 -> 0.11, 35.9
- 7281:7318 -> 0.12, 36.2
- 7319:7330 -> 0.12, 36.1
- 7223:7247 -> 0.04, 39.3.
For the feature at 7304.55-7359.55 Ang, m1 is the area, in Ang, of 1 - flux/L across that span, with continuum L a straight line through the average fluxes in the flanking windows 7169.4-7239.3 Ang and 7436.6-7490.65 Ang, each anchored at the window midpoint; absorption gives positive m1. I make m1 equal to 3.2 Ang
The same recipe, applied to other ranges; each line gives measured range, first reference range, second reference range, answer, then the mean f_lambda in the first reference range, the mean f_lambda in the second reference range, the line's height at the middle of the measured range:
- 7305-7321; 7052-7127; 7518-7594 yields 1.7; 41.1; 39.3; 40.2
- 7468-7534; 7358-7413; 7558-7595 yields 0.2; 35.1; 39.8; 37.9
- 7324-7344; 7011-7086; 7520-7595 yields 2.0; 41.8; 39.3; 40.4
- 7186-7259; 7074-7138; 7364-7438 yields -2.1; 40.9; 35.3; 38.7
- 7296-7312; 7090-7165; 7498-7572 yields 1.6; 40.9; 38.5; 39.8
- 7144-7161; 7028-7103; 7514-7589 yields 0.1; 41.6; 39.1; 41.1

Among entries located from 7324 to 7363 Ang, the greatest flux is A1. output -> 36.57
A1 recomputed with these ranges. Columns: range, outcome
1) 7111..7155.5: 41.78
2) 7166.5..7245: 41.59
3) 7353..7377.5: 36.55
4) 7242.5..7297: 39.21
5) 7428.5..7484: 38.08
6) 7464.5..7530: 40.37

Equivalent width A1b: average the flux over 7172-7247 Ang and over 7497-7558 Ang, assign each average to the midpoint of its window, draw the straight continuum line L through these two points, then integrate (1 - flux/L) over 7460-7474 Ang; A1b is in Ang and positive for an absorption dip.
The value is 0.6 Ang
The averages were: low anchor 39.9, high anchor 38.4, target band 36.9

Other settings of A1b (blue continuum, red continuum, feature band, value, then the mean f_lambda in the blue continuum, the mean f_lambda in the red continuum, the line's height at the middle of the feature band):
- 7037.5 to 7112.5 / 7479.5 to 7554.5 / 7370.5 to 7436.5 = 6.3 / 41.3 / 38.1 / 39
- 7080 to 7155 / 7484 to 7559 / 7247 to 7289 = 1.9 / 40.9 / 38.3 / 39.9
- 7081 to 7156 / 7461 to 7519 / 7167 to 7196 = 0.5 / 40.9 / 37.3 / 40.3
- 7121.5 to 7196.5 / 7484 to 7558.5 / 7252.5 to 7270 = 0.6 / 40.4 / 38.2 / 39.8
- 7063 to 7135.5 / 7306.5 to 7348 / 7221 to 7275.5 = -1.5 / 41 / 36.1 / 37.8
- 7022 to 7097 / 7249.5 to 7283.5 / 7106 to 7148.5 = -0.1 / 41.7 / 38.3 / 40.6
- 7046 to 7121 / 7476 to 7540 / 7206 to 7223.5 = 0.0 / 41.1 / 37.9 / 40.1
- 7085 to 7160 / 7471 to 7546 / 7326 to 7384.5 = 4.8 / 40.9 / 37.8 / 39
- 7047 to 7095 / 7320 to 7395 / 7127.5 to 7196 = -1.4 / 41.3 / 35.8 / 39.6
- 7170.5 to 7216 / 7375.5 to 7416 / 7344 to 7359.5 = -0.1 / 40.1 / 35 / 36.1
